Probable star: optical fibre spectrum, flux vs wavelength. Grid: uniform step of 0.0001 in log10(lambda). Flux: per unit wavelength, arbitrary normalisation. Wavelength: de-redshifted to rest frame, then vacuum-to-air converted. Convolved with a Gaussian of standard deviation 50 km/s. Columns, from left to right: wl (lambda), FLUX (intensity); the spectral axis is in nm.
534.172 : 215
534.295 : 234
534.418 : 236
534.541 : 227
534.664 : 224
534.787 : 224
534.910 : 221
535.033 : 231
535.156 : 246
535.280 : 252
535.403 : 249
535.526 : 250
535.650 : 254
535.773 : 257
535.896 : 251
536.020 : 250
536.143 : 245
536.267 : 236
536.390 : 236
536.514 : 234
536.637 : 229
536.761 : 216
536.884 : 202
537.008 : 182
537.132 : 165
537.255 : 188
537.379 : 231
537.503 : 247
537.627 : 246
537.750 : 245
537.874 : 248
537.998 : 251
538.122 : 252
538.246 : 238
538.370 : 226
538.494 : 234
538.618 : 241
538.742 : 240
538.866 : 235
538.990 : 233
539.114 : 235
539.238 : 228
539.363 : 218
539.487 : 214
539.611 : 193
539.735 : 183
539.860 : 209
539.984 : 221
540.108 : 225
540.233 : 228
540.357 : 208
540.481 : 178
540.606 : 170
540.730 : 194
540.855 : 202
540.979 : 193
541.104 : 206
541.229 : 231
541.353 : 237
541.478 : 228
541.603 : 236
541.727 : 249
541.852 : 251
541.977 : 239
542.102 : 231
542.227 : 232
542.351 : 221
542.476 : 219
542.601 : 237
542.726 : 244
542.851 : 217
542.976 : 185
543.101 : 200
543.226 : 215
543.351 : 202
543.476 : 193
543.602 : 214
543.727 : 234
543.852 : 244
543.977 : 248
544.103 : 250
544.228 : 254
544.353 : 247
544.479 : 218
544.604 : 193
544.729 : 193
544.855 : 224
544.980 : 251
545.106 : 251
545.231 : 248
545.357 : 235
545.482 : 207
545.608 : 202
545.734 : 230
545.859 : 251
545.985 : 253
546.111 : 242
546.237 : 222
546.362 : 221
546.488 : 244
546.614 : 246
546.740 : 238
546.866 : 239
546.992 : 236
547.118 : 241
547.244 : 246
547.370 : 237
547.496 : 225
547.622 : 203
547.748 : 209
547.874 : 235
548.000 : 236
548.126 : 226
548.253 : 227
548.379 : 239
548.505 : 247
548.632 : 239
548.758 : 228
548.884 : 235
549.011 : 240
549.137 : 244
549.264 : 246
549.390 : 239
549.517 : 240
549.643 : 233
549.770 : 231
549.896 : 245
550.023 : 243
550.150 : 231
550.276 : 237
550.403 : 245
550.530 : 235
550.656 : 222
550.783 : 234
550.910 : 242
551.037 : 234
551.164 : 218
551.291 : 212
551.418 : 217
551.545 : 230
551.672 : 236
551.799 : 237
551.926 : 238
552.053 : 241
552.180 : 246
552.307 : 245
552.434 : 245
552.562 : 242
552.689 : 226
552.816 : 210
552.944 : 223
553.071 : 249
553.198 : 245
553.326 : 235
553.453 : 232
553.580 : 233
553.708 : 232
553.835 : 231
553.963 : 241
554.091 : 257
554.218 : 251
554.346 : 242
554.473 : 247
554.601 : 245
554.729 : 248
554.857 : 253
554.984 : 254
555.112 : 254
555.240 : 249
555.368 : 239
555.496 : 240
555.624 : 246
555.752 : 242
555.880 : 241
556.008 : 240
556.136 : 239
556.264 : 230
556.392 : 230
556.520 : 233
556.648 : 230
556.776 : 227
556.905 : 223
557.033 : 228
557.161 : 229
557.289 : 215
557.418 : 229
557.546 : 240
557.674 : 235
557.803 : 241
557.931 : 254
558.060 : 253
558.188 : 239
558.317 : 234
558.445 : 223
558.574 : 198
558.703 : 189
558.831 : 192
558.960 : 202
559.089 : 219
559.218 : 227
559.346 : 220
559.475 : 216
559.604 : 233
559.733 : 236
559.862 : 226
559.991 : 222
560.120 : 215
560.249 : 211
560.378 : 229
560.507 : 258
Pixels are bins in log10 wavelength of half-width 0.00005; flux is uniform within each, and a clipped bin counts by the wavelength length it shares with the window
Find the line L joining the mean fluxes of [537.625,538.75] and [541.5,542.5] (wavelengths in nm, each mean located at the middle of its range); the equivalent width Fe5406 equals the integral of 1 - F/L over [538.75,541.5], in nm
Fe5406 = 0.30 nm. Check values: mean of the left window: 242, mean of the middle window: 213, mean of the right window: 235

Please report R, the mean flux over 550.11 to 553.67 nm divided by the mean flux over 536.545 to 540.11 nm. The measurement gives 1.05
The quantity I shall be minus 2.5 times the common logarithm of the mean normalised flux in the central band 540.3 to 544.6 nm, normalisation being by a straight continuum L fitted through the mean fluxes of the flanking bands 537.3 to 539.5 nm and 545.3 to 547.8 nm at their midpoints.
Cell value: 0.06 mag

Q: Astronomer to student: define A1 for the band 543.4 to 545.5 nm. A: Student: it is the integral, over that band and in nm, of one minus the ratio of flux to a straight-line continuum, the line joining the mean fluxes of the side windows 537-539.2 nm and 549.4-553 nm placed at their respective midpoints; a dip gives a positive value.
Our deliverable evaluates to 0.021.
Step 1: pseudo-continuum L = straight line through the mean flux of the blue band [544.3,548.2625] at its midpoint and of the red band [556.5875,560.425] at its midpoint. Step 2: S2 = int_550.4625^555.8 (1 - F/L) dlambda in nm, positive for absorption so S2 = -0.258 nm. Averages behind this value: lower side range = 230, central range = 238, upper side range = 224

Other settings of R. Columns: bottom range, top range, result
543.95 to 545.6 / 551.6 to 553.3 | 1.03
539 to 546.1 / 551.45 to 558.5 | 1.07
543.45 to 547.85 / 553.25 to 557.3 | 1.03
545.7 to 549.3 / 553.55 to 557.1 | 1.02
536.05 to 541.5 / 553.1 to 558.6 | 1.08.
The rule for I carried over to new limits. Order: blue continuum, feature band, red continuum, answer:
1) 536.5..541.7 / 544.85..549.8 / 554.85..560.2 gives -0.05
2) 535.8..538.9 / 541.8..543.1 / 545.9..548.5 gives 0.03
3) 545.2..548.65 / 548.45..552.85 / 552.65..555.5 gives 0.01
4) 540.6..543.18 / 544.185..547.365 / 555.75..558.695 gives -0.04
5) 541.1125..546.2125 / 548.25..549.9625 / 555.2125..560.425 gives -0.05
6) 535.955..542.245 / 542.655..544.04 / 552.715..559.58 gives 0.04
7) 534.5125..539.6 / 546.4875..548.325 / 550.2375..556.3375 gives 0.02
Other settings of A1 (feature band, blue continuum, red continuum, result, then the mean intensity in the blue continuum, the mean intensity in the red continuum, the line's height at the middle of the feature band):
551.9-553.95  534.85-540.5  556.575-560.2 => -0.092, 229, 225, 226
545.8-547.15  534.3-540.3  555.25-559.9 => -0.058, 230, 229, 229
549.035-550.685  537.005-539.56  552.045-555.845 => 0.001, 229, 241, 238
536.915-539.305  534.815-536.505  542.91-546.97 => 0.101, 244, 228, 240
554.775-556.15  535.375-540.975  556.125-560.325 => -0.124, 224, 225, 225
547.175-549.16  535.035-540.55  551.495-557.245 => 0.022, 228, 238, 235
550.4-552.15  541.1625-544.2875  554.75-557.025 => 0.031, 228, 239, 235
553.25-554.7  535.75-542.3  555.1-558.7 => -0.052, 224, 234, 232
